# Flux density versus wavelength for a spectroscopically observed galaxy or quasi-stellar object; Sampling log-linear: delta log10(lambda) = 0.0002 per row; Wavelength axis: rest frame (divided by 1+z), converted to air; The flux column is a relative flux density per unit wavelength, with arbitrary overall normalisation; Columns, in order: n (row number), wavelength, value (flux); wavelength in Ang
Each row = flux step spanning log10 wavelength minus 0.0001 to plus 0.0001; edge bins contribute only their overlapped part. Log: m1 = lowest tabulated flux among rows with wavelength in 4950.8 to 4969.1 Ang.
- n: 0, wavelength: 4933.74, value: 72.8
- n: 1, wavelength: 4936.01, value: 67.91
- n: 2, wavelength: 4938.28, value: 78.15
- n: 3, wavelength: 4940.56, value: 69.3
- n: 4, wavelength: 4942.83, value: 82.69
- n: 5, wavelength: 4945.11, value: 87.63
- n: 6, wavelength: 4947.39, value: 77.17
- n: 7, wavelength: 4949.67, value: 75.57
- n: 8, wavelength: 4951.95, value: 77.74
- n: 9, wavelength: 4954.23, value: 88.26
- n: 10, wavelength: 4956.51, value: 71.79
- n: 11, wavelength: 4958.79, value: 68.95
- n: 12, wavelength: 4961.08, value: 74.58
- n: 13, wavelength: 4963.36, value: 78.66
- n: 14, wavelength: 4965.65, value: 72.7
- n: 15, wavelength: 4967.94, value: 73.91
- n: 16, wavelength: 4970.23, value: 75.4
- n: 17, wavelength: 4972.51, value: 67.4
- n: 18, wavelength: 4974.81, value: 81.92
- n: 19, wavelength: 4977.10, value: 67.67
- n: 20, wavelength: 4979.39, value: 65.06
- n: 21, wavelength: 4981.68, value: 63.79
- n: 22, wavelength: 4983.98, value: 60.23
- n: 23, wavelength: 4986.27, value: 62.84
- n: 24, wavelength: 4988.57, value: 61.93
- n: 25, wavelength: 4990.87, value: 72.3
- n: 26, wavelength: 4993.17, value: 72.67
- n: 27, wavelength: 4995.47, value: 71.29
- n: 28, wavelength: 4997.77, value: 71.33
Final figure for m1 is 68.95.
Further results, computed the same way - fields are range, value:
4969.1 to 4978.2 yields 67.4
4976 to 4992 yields 60.23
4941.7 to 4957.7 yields 71.79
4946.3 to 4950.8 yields 75.57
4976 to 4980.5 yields 65.06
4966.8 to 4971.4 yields 73.91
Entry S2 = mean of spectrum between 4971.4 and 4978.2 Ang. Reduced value 72.3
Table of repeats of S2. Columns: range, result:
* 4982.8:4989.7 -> 61.6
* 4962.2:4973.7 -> 73.6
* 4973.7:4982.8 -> 69.6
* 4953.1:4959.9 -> 76.4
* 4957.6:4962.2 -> 71.7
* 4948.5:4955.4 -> 80.5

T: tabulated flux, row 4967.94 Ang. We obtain 73.91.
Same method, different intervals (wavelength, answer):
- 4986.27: 62.84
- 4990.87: 72.3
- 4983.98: 60.23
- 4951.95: 77.74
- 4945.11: 87.63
